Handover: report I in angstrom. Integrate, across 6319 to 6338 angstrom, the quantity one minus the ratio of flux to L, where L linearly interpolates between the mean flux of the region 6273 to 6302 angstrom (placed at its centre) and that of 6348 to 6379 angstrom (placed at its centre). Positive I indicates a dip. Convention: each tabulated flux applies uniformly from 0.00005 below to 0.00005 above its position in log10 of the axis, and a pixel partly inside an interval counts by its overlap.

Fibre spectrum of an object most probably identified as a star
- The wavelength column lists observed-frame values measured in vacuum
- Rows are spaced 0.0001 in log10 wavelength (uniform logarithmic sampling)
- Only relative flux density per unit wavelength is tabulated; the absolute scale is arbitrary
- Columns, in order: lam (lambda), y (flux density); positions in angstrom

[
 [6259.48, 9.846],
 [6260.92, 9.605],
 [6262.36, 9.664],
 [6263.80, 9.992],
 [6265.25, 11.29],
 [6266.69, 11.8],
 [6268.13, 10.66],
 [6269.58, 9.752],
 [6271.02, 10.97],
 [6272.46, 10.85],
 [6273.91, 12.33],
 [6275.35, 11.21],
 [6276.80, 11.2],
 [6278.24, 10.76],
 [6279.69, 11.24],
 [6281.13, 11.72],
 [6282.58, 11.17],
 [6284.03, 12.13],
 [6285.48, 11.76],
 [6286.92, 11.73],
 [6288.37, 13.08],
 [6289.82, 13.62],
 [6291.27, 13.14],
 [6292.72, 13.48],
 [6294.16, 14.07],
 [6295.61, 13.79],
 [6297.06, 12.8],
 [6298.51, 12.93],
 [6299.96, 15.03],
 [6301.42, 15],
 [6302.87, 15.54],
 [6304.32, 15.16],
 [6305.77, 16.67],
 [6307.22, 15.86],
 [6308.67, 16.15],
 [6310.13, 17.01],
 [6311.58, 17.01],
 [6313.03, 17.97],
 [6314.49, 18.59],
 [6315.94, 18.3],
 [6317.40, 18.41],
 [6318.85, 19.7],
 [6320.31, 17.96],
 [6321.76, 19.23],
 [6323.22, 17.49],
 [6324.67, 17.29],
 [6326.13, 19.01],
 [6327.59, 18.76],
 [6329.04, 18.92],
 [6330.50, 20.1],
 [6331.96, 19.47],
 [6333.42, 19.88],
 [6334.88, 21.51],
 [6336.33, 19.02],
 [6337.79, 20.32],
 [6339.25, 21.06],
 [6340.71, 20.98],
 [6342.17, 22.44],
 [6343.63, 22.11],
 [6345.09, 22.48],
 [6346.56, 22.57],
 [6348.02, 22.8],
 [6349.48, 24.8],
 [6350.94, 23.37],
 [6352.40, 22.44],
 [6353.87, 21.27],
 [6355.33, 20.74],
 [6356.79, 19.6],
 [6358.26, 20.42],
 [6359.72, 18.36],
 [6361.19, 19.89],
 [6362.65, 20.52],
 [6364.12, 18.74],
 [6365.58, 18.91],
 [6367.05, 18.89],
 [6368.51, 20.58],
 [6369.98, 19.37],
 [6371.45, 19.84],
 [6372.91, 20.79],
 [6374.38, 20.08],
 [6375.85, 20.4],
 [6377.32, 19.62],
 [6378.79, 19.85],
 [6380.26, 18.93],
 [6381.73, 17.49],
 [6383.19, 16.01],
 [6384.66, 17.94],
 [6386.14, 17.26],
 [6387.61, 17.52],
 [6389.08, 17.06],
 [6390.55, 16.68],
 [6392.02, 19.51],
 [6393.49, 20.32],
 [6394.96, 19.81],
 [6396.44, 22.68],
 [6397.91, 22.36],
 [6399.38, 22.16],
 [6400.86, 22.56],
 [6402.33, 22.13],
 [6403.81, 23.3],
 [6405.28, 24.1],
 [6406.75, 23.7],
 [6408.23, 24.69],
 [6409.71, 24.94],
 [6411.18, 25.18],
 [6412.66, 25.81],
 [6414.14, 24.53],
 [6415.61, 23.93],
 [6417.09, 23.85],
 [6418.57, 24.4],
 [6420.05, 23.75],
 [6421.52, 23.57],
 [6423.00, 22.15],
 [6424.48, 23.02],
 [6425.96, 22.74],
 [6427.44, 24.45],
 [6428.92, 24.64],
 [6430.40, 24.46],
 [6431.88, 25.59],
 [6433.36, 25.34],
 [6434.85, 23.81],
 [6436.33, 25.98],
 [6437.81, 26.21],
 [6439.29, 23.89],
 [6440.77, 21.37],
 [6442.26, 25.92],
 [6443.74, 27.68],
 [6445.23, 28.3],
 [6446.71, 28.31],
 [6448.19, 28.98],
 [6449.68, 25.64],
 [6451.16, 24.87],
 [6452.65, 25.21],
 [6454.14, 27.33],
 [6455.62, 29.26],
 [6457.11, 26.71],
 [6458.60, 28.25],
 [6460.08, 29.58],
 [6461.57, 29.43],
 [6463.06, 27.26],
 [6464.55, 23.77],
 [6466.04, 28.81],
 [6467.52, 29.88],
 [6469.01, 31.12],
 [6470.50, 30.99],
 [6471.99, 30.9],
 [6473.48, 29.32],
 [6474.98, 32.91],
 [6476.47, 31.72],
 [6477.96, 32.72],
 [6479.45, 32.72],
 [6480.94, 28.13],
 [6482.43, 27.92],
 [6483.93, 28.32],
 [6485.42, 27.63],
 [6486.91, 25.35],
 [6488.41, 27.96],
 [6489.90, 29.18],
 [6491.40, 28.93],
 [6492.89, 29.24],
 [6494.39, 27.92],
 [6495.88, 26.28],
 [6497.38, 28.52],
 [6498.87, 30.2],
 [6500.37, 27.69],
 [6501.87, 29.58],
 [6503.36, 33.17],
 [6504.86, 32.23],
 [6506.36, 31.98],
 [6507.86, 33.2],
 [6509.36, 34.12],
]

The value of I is -2.59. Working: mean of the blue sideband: 12.6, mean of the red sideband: 20.5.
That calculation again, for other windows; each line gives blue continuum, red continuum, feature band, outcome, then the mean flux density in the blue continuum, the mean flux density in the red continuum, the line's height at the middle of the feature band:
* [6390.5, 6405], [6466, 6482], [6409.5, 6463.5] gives 1.3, 21.5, 30.9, 26.2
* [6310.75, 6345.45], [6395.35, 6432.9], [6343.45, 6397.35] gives 3.8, 19.5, 23.8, 21.6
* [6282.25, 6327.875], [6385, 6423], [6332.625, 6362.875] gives -4.7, 15.6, 22.2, 18.5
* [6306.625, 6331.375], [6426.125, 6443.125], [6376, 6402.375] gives 3.2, 18.1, 24.7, 22.1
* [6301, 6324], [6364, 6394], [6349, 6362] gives -2.0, 17.3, 18.8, 18.3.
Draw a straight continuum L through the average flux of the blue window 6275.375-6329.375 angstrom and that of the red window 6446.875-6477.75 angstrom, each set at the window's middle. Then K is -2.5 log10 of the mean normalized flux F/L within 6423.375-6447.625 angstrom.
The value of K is 0.06 mag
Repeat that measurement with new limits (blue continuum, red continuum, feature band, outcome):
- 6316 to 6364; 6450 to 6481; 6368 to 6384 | 0.18 mag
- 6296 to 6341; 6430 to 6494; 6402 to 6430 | 0.03 mag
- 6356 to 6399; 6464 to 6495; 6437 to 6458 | -0.01 mag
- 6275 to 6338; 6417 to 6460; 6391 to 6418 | 0.00 mag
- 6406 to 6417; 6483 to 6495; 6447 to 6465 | -0.03 mag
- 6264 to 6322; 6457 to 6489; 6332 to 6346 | -0.18 mag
